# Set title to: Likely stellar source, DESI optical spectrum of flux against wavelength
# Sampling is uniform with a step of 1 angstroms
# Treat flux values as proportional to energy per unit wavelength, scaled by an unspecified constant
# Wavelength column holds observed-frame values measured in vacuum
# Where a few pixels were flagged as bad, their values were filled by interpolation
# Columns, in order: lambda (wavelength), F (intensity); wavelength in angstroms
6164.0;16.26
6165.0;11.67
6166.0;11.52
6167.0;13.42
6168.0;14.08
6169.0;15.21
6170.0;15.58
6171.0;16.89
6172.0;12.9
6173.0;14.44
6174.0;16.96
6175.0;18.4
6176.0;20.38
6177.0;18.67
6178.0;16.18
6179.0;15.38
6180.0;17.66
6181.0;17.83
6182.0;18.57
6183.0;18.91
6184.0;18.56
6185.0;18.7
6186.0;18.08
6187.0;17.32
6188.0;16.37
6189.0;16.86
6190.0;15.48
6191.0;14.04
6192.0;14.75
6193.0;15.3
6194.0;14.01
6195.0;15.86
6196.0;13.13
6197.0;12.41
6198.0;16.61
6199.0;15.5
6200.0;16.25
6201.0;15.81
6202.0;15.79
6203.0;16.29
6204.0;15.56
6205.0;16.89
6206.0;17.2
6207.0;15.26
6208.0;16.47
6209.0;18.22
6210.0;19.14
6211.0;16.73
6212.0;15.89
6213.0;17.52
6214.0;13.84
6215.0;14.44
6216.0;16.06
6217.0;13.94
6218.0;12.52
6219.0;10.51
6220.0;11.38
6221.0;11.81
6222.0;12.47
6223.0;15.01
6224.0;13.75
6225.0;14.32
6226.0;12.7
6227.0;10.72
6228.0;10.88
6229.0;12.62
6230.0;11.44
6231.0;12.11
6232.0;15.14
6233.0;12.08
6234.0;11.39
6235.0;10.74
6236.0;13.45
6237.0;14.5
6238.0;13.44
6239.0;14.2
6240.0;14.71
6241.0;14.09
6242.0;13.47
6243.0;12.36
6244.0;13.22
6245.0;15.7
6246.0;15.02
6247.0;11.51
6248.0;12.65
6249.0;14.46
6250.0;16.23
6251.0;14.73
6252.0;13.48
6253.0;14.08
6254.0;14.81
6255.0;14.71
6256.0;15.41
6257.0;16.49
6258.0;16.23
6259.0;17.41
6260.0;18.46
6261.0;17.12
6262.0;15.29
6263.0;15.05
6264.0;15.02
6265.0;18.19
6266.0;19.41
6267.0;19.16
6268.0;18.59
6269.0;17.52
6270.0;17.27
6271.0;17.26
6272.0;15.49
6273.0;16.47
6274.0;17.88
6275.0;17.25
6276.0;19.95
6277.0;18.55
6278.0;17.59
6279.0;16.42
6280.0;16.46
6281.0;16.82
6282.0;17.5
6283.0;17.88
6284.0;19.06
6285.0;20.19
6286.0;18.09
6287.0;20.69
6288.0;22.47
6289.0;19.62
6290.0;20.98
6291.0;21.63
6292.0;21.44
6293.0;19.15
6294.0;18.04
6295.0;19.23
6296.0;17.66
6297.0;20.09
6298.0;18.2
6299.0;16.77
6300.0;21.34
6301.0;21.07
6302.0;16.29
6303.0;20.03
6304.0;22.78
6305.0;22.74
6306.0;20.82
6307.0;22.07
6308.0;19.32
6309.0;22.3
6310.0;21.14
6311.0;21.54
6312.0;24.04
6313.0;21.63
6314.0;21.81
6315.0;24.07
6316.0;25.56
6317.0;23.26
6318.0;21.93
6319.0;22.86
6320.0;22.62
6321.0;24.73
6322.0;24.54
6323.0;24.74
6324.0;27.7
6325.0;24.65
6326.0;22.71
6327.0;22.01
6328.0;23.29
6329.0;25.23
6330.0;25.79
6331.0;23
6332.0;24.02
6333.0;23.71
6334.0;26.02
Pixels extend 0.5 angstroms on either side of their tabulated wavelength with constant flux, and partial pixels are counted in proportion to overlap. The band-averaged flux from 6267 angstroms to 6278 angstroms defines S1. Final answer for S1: 17.7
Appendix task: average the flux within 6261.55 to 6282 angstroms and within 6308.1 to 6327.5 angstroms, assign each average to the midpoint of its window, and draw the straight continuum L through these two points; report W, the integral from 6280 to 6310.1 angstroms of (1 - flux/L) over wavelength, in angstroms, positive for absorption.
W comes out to 0.8 angstroms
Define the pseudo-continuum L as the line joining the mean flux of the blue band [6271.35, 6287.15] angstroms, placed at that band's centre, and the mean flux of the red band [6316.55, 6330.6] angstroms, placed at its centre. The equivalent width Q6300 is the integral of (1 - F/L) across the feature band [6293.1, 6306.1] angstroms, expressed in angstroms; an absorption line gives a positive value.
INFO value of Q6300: 0.7 angstroms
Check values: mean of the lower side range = 17.8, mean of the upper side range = 24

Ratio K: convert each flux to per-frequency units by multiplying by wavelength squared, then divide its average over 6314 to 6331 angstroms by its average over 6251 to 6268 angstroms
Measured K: 1.5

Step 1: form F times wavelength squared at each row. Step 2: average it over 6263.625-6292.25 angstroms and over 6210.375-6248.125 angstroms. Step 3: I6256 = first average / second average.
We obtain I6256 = 1.4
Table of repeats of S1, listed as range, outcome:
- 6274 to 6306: 19.2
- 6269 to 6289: 18.1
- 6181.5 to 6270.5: 15.1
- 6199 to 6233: 14.5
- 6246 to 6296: 17.3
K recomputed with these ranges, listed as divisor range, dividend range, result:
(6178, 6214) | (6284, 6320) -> 1.32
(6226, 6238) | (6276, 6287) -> 1.49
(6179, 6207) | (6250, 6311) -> 1.16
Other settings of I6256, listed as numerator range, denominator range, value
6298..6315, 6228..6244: 1.65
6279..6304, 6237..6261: 1.33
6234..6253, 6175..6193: 0.81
